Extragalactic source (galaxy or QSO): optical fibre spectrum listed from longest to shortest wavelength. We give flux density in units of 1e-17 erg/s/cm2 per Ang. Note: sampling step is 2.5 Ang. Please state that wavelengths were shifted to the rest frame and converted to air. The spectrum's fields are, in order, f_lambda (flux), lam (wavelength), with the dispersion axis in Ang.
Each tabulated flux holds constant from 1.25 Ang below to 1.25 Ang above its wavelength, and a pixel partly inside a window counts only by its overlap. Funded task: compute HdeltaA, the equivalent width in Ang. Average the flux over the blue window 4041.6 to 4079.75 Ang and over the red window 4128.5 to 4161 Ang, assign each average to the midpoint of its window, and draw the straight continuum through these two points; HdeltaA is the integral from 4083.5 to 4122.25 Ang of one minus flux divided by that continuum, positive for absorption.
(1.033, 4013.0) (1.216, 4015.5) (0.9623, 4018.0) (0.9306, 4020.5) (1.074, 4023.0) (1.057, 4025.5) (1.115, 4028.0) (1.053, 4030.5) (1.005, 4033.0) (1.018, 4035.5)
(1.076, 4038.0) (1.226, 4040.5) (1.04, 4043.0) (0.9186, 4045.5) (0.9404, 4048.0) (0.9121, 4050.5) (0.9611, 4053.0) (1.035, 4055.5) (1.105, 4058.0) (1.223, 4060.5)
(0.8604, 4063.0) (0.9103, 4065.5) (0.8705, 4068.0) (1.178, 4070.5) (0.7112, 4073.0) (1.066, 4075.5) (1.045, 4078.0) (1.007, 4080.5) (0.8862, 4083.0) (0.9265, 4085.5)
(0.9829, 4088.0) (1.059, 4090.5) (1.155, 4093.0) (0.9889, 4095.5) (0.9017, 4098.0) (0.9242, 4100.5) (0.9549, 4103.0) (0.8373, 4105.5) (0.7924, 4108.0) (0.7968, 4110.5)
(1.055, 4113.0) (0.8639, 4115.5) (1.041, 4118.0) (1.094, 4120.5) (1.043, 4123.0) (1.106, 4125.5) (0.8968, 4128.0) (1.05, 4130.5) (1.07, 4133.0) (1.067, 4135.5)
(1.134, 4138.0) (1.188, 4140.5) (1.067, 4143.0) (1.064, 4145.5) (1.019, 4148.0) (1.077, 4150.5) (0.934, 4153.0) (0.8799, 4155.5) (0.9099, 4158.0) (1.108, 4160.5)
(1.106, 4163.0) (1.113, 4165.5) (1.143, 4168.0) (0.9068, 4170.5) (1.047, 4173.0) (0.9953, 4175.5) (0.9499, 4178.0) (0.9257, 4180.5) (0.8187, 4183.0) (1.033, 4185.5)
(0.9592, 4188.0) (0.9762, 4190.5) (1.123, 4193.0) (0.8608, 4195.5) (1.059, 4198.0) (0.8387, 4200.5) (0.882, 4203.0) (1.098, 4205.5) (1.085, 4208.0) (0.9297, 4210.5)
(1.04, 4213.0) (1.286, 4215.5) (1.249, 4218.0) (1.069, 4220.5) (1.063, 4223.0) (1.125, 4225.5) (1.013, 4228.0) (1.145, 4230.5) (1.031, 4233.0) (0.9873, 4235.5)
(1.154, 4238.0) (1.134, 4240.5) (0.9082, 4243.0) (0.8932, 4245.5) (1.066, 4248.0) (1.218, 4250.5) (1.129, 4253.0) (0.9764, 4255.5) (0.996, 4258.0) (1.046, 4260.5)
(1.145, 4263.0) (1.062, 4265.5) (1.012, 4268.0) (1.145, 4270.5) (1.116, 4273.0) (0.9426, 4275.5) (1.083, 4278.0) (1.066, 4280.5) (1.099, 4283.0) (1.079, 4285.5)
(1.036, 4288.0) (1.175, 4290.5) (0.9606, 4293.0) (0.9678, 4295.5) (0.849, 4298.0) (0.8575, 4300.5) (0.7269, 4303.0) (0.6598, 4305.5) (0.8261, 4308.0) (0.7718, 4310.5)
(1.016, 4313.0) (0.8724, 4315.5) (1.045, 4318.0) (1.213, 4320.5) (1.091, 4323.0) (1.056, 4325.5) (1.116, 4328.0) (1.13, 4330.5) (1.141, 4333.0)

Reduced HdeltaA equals 2.1 Ang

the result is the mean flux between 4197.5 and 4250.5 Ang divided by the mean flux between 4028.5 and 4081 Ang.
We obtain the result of 1.04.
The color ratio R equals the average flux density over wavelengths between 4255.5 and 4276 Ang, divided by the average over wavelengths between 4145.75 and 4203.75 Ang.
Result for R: 1.1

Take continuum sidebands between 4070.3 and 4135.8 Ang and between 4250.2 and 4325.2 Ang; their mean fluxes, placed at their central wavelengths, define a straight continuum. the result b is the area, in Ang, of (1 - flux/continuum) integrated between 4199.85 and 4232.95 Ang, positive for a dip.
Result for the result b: -2.4 Ang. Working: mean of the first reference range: 0.977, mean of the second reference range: 1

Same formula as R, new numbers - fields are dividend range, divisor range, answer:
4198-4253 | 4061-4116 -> 1.12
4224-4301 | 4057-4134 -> 1.07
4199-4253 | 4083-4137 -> 1.08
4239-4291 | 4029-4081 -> 1.05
